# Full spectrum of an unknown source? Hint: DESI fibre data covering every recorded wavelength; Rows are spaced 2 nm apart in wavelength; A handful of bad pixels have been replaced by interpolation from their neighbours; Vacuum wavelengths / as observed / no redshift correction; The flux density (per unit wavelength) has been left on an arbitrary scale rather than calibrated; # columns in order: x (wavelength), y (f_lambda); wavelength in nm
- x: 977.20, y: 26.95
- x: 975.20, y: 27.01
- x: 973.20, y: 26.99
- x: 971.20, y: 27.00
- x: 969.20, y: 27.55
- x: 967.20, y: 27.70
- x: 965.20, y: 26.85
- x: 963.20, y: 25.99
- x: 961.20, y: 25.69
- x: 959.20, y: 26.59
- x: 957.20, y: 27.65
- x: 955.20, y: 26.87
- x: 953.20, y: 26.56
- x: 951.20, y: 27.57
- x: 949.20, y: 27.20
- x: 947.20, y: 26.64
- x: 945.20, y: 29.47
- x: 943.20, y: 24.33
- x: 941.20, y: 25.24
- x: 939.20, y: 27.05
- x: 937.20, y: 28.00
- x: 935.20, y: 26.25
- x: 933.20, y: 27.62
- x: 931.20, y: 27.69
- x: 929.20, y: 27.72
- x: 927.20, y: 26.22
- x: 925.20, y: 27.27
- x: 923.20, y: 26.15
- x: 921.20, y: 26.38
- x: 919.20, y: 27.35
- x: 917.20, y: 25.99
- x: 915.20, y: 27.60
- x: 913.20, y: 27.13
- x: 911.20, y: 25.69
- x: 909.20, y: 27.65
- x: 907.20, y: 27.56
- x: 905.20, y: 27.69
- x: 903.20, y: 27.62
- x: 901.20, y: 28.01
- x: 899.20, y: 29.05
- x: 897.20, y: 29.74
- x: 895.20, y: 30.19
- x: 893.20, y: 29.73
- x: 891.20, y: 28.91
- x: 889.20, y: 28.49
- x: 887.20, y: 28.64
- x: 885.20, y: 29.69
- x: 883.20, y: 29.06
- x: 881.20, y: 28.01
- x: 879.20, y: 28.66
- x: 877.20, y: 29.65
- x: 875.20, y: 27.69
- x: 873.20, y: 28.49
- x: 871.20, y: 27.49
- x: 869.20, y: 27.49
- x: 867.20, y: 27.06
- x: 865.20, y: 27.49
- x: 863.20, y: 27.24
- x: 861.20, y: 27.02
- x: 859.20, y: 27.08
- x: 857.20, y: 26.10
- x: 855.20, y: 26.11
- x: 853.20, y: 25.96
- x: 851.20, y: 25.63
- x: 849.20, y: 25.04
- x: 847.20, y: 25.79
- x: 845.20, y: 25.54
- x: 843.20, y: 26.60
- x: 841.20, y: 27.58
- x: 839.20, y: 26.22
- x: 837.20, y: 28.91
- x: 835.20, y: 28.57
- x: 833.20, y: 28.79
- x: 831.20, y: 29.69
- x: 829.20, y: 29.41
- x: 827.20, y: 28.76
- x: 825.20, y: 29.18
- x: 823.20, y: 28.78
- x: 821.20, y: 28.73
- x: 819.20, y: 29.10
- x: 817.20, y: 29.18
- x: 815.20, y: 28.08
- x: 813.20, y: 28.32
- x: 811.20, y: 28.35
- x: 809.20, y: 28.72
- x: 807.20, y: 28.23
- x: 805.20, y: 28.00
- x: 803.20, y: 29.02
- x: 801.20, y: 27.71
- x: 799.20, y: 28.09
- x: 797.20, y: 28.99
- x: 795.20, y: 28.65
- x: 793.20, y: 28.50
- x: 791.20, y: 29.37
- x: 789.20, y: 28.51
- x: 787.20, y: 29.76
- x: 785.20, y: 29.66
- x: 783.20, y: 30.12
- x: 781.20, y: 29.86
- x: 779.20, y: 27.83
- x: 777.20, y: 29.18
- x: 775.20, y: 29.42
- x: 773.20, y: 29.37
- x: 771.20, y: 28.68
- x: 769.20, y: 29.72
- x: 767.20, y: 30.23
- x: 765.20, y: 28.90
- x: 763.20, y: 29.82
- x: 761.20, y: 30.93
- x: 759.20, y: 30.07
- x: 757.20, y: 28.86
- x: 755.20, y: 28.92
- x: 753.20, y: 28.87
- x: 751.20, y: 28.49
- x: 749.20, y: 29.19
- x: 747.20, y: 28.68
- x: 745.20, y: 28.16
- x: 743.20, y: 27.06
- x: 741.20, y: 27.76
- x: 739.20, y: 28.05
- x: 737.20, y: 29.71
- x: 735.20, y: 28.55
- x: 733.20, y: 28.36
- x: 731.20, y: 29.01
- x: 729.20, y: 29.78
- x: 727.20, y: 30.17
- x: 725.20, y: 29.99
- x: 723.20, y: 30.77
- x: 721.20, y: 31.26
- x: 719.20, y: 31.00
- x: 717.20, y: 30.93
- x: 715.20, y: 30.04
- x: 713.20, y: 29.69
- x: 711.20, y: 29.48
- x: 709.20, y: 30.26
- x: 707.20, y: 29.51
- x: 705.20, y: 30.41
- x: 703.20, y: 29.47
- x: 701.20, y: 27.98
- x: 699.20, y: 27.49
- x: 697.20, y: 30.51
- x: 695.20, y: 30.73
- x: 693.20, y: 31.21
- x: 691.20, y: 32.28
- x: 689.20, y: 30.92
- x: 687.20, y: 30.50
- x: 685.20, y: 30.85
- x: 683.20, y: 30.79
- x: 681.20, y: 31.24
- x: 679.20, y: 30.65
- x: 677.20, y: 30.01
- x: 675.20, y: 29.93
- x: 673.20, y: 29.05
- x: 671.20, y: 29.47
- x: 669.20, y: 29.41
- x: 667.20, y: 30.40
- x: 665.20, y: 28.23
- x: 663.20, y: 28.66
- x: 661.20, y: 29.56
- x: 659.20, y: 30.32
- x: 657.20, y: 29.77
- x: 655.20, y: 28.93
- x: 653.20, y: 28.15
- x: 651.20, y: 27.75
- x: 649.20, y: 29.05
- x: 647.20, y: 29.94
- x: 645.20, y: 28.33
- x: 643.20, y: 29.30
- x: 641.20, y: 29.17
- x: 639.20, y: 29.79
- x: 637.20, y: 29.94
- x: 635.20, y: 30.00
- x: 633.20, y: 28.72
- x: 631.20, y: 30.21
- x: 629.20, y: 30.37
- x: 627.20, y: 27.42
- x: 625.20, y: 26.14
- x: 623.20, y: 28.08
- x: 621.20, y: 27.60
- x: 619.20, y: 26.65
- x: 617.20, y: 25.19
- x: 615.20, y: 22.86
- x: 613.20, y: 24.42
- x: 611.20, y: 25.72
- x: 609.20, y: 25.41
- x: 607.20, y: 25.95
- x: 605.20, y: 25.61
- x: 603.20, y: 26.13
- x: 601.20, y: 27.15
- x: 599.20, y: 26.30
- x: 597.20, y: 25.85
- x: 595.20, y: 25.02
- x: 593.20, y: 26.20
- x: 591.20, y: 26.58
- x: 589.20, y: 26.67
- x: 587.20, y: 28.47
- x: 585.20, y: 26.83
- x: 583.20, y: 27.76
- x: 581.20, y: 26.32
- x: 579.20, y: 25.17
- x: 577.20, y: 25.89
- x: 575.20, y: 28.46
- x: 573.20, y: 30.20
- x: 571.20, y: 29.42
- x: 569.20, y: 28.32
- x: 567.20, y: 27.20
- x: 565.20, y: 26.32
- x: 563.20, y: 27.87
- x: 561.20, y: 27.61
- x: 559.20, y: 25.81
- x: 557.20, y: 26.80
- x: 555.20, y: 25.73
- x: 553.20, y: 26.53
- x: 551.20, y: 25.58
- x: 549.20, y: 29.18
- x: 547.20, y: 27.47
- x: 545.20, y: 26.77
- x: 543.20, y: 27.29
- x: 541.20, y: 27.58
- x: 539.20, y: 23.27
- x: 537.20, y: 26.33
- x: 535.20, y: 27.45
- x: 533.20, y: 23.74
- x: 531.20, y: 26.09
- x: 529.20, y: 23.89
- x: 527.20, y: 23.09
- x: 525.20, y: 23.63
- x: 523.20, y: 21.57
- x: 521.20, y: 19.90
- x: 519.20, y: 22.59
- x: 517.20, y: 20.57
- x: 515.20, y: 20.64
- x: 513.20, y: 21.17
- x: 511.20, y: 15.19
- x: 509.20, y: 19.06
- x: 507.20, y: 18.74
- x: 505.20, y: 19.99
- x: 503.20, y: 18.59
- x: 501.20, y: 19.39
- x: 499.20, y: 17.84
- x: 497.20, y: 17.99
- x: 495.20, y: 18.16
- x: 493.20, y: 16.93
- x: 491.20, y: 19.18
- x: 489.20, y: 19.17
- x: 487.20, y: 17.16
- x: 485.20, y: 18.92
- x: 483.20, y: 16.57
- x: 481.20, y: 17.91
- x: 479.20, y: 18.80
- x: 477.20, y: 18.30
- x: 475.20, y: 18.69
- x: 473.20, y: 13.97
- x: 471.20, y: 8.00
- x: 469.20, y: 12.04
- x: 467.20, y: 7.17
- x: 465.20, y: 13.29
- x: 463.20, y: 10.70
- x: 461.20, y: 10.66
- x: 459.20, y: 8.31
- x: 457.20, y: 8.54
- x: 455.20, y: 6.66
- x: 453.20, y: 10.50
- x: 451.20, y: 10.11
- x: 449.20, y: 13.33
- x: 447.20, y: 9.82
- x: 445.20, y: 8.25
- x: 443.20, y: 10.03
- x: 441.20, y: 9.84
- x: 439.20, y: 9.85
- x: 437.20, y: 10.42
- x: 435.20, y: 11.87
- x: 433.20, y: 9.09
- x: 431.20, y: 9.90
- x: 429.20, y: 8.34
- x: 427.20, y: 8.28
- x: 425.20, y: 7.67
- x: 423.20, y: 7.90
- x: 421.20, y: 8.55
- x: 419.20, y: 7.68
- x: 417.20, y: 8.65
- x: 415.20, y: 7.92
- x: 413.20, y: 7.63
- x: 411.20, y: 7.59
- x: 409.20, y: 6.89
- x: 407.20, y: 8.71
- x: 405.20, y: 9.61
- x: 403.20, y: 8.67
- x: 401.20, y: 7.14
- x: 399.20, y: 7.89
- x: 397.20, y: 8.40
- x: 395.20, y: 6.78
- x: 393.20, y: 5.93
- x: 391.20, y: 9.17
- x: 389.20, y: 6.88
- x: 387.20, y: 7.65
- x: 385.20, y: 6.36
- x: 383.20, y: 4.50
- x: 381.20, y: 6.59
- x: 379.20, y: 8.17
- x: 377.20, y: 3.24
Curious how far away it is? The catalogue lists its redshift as 0.188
